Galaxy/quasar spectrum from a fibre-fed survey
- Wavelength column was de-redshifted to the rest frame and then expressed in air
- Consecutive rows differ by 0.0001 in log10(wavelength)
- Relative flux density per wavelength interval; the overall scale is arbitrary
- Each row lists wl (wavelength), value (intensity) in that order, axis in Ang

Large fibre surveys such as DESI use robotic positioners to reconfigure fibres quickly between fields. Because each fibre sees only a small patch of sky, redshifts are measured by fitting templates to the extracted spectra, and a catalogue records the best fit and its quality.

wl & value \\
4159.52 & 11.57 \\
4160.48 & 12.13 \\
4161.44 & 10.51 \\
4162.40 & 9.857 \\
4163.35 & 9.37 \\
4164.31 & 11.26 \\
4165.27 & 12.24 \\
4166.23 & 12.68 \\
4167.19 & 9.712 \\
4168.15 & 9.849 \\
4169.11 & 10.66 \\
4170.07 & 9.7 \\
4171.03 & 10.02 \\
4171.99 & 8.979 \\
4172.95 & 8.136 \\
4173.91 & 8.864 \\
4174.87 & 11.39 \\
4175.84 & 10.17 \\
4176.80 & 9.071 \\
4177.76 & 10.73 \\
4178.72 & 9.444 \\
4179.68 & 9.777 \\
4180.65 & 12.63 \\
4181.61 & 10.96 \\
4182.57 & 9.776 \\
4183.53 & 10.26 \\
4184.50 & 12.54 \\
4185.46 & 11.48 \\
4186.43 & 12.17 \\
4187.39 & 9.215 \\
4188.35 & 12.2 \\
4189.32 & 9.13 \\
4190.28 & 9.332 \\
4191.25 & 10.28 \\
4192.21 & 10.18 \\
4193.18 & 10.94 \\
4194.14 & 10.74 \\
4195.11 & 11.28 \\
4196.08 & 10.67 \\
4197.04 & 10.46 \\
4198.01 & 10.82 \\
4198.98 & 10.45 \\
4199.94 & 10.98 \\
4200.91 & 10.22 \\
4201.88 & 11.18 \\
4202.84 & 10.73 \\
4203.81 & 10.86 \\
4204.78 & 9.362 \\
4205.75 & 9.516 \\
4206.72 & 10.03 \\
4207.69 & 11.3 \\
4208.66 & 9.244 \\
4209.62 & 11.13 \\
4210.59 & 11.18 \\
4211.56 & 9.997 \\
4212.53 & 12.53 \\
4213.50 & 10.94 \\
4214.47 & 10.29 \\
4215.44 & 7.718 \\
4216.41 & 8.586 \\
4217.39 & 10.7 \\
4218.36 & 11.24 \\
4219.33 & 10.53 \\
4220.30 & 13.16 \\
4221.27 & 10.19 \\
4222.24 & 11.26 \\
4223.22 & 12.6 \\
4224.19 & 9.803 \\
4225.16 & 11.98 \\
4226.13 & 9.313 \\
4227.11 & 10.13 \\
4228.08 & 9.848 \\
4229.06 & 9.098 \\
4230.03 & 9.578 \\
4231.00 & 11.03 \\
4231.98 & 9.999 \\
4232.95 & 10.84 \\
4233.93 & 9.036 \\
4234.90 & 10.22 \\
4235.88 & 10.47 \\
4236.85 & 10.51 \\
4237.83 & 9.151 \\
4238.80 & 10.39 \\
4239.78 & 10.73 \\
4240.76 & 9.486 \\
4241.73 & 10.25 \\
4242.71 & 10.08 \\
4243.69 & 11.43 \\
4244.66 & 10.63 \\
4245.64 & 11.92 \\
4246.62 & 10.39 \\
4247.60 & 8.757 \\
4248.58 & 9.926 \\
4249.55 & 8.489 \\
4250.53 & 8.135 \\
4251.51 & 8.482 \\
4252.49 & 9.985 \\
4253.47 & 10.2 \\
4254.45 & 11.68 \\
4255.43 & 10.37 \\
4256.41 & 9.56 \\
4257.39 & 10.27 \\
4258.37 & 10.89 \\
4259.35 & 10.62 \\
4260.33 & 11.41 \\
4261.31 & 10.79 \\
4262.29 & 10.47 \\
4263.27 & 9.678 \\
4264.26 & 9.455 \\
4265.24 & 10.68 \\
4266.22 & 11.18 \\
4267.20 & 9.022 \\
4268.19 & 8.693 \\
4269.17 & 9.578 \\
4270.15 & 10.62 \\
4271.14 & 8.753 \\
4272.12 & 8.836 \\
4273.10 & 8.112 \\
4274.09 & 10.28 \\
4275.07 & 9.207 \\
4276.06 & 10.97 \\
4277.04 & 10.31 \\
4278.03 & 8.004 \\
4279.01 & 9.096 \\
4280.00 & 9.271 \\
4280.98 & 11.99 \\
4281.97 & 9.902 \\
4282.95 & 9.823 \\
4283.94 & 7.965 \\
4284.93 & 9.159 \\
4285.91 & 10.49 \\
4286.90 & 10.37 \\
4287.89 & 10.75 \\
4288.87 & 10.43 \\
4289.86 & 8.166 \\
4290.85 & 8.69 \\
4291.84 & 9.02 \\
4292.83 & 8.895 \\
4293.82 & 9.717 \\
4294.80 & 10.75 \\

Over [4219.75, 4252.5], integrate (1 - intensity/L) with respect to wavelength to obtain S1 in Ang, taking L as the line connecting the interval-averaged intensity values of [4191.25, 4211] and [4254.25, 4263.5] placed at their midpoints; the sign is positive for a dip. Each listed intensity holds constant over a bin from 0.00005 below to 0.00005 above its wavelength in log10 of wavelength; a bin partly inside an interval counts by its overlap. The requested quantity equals 1.08 Ang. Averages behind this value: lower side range 10.6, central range 10.2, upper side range 10.6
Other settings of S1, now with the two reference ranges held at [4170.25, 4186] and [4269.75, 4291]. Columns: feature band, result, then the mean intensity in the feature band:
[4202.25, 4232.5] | -1.34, 10.5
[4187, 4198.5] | -0.32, 10.4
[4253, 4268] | -1.00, 10.4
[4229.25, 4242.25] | -0.28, 10.1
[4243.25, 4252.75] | 0.01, 9.8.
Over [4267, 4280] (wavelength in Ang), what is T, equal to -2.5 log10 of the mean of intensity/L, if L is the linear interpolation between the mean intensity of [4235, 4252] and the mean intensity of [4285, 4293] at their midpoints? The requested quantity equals 0.04 mag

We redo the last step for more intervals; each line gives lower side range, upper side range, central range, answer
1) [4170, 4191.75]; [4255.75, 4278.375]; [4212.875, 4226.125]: -0.06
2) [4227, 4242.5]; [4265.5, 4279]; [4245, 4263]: -0.04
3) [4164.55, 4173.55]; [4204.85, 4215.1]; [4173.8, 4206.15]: -0.02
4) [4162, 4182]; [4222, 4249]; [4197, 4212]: -0.02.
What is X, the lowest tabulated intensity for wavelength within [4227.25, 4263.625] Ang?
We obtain 8.135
